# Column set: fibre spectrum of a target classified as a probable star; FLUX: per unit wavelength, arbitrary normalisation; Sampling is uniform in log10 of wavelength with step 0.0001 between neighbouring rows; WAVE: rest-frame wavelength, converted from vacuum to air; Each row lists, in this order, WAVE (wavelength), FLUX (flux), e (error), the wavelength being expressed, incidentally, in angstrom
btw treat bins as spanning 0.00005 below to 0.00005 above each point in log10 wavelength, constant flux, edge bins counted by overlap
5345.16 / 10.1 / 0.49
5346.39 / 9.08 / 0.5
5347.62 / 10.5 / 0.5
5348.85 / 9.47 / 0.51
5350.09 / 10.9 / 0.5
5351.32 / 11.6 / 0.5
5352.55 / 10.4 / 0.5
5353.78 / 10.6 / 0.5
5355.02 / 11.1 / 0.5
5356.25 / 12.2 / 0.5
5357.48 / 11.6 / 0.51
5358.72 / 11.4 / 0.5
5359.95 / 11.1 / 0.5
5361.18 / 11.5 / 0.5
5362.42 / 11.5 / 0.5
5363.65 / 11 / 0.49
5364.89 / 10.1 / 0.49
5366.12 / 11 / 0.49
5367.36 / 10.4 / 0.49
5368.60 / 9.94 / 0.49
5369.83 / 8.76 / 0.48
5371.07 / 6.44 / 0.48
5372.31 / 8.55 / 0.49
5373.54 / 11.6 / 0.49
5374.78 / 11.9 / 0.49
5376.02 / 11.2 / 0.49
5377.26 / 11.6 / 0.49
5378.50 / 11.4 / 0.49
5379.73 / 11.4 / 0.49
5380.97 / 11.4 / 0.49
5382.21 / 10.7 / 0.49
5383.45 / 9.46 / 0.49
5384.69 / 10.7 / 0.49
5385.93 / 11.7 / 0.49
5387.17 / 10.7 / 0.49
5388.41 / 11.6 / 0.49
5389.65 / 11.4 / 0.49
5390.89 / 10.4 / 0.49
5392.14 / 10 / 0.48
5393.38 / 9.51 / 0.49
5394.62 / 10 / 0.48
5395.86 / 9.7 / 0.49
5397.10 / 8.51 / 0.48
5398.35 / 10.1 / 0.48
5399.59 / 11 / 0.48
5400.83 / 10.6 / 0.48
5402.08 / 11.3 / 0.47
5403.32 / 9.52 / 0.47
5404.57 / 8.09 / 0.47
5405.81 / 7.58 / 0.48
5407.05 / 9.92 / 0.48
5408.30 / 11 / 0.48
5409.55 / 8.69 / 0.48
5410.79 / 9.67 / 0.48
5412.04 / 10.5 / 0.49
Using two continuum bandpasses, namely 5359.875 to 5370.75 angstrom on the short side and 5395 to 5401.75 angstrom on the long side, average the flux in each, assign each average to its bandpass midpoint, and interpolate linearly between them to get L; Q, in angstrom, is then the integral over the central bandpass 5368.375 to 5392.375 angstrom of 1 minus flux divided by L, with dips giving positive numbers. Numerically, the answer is -0.7 angstrom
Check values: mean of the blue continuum 10.4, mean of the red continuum 10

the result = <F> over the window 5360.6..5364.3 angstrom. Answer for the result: 11.3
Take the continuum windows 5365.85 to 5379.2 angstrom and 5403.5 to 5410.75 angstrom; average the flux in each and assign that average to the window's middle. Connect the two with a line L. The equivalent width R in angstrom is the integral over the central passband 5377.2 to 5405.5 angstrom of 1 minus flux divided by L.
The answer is -2.25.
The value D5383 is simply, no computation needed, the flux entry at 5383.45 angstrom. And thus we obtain 9.46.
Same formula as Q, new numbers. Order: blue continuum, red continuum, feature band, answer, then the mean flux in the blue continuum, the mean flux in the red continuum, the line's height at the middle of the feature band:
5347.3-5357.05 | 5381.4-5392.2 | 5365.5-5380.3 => 0.6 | 10.9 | 10.8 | 10.8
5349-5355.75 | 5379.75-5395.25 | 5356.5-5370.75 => 0.1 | 10.8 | 10.7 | 10.8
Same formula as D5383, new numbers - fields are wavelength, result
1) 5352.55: 10.4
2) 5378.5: 11.4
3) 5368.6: 9.94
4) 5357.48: 11.6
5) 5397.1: 8.51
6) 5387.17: 10.7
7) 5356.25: 12.2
